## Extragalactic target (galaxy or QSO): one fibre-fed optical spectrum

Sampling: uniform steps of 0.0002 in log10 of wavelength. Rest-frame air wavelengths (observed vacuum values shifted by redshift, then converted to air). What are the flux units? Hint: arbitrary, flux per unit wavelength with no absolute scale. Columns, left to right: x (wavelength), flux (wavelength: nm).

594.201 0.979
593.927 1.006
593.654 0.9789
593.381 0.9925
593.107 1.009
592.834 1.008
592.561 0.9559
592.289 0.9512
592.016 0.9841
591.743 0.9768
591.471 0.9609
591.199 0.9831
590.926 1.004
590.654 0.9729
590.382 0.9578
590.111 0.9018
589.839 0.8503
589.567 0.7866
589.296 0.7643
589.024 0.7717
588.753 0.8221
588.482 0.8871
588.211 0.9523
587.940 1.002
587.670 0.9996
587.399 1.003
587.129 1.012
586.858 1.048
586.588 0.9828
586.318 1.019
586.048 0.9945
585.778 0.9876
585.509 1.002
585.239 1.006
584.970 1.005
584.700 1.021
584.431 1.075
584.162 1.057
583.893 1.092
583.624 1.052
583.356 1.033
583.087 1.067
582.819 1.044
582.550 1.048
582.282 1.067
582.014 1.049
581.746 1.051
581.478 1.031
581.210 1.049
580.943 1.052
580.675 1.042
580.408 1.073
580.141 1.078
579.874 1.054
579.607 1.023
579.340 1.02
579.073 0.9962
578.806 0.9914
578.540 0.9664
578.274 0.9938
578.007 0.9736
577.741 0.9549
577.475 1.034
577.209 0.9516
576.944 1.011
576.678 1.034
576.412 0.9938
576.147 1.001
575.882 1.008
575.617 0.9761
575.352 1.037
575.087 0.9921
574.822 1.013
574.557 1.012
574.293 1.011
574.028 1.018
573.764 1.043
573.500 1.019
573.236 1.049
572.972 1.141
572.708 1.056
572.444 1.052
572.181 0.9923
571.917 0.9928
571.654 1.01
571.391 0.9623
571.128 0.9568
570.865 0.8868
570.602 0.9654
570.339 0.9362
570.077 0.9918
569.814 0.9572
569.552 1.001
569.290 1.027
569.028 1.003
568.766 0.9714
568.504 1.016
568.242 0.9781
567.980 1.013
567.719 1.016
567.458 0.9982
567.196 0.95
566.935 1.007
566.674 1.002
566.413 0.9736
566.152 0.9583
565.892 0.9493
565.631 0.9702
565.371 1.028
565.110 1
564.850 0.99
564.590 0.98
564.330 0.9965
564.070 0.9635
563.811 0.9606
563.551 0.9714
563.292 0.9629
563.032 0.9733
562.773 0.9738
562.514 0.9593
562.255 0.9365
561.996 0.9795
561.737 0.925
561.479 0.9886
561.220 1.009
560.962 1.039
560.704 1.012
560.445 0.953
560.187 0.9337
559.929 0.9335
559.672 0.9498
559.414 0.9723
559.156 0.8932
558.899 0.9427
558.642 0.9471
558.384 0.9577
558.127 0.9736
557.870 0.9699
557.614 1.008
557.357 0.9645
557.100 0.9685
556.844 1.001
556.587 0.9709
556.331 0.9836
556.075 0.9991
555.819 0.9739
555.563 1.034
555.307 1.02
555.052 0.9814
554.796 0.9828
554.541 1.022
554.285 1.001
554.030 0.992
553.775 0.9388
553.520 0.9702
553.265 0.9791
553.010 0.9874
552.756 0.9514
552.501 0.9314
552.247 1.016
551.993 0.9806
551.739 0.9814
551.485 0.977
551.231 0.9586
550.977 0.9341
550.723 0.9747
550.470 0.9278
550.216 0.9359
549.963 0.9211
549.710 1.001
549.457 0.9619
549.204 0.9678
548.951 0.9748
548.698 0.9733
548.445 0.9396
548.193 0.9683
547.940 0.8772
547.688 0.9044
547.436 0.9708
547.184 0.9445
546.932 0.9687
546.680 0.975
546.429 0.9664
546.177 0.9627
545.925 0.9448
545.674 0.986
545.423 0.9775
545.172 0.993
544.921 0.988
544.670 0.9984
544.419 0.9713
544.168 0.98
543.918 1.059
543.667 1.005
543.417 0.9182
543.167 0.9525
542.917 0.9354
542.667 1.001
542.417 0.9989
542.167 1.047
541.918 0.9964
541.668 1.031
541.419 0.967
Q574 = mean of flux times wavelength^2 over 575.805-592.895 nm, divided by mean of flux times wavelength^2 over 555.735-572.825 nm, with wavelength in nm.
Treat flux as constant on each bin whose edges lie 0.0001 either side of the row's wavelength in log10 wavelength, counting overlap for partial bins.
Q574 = 1.1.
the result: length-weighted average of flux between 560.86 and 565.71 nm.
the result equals 0.979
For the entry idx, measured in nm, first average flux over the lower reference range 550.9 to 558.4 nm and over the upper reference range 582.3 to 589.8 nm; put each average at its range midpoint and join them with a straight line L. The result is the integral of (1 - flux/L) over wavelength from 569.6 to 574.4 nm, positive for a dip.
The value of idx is -0.10 nm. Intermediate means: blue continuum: 0.981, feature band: 1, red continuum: 0.982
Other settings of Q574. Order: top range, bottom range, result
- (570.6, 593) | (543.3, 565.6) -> 1.13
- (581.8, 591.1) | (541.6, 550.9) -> 1.17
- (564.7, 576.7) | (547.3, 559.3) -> 1.10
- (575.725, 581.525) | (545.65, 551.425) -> 1.18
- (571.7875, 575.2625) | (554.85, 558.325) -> 1.11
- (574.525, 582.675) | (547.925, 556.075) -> 1.15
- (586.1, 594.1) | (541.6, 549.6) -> 1.14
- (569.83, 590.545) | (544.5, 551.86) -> 1.16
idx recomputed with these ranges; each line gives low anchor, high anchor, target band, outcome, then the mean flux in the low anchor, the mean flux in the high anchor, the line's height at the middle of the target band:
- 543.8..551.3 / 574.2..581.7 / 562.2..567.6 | 0.082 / 0.963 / 1.01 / 0.992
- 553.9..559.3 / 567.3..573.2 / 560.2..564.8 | 0.060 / 0.98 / 0.997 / 0.988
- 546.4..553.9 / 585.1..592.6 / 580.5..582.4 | -0.199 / 0.959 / 0.948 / 0.95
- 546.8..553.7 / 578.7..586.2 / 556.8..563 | 0.103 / 0.958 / 1.04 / 0.982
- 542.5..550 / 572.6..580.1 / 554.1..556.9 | -0.045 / 0.967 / 1.01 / 0.981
